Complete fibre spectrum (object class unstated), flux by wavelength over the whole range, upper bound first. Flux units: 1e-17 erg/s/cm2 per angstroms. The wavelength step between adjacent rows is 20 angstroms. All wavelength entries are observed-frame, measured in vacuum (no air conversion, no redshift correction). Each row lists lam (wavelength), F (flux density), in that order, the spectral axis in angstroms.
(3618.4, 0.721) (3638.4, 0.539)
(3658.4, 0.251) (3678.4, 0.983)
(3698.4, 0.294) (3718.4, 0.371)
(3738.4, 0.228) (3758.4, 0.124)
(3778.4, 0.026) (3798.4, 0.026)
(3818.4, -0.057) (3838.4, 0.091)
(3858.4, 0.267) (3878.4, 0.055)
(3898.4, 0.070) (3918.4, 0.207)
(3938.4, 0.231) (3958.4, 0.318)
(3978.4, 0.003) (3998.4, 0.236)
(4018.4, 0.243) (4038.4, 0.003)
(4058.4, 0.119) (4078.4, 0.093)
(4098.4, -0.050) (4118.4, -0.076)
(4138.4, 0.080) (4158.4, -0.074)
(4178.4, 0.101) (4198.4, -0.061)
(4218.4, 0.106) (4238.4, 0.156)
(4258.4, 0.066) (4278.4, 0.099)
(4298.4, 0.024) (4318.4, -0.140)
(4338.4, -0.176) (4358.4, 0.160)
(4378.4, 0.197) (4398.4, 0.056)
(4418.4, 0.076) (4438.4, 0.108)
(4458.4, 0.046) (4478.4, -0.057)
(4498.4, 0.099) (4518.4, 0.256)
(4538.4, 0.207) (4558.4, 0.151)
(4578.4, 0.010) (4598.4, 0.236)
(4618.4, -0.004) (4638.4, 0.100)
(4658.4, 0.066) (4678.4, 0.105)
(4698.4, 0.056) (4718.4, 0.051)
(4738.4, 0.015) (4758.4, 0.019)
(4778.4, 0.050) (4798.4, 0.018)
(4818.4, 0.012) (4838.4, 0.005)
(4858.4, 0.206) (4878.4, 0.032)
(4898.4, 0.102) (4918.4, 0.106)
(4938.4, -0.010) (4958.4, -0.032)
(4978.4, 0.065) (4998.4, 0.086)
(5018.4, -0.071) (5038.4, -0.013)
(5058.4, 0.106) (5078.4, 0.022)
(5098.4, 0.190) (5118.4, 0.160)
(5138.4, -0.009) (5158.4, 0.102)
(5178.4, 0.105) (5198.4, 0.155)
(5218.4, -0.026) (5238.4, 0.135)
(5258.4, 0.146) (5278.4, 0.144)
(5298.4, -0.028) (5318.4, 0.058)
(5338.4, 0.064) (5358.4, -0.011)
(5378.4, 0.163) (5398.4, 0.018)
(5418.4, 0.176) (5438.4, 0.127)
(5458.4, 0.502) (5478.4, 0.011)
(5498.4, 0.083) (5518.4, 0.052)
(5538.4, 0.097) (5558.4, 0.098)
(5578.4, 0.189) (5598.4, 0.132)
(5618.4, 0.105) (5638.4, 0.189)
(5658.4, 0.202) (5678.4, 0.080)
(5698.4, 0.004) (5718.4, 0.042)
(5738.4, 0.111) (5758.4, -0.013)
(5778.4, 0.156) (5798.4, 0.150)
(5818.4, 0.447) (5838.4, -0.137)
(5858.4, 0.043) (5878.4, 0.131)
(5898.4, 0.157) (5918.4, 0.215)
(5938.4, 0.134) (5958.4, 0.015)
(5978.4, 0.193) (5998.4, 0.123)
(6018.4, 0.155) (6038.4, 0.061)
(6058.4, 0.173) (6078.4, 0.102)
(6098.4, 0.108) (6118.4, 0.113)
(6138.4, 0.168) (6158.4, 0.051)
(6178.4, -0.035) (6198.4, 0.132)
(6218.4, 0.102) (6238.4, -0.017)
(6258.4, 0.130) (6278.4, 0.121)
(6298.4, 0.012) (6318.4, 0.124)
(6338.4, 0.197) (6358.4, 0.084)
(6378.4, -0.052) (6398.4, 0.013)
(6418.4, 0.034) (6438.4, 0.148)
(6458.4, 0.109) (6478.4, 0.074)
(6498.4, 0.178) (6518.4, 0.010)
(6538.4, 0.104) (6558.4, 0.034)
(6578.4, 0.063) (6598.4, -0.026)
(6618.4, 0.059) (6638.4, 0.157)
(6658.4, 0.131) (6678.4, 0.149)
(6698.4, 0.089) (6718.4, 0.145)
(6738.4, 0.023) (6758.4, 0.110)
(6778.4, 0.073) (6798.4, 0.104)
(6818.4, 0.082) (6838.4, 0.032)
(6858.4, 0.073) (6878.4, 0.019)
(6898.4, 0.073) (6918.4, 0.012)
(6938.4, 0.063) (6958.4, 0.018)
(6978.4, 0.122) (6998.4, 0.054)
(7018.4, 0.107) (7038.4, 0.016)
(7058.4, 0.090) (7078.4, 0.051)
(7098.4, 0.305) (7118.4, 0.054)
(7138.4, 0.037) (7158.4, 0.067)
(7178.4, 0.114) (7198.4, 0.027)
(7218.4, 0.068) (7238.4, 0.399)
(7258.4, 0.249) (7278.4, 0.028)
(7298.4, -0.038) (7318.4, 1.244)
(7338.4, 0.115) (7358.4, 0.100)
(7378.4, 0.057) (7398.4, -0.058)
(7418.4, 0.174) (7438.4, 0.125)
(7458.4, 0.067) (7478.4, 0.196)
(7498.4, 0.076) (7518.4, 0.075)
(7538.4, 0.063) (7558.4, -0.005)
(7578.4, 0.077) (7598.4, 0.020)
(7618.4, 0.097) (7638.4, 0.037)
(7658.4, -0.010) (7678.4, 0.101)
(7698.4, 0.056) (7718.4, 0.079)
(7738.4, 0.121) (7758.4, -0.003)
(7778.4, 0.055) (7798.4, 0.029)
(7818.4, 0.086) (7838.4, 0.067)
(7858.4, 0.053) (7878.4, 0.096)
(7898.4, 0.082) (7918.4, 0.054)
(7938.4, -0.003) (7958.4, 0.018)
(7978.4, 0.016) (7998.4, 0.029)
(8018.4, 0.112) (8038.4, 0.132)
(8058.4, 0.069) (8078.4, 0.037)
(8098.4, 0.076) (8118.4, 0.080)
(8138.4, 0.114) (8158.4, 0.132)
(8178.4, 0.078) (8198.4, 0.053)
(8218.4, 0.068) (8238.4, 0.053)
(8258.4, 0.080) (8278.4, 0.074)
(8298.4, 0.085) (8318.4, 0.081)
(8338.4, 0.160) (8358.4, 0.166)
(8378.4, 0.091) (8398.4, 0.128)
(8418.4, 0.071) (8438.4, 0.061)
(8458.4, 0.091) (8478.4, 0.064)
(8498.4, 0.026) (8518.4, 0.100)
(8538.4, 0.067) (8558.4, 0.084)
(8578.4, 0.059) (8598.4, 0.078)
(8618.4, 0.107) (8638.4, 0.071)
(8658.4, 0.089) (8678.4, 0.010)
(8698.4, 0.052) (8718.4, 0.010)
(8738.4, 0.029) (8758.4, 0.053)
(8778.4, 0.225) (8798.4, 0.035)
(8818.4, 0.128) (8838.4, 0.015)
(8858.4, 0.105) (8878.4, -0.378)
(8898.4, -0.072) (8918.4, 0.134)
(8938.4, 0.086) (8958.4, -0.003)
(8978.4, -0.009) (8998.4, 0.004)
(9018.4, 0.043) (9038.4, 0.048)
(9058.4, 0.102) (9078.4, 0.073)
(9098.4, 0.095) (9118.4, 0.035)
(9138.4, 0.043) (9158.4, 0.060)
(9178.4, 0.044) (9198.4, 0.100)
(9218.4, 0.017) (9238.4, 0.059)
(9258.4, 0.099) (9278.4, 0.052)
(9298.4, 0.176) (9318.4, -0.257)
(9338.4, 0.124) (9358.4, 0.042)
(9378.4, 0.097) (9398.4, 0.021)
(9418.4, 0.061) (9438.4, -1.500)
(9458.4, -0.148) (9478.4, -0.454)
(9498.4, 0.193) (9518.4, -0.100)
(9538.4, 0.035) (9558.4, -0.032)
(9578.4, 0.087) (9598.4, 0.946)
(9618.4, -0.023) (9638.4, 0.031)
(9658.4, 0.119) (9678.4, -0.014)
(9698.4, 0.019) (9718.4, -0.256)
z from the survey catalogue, 0.461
